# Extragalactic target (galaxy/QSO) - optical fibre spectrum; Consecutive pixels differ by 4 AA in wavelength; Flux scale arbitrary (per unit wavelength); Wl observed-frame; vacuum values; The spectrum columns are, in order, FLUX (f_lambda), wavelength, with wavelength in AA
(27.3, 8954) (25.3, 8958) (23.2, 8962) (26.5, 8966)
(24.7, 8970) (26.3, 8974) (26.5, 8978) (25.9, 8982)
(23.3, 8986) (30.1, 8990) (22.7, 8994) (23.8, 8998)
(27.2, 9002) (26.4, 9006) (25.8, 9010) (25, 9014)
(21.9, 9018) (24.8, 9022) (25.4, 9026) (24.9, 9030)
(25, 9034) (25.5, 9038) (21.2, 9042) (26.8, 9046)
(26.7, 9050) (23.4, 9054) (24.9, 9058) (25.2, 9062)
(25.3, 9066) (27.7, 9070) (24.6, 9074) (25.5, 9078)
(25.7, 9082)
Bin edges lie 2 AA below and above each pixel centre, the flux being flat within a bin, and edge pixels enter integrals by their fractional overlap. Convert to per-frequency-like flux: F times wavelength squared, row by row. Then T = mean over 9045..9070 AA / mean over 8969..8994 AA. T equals 1.00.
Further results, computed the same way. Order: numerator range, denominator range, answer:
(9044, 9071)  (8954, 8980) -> 1.02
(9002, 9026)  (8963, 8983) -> 0.98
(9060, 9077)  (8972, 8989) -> 1.02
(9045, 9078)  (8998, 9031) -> 1.03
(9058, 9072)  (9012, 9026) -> 1.08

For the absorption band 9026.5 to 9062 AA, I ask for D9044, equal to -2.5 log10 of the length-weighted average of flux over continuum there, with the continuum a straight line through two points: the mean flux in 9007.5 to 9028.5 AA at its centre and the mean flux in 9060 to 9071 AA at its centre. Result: 0.02 mag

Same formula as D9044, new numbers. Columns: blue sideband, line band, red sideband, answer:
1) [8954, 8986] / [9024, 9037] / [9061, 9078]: 0.02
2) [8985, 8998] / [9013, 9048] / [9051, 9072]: 0.04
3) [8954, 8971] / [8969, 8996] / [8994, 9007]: -0.02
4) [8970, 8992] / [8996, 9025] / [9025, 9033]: 0.02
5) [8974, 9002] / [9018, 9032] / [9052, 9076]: 0.03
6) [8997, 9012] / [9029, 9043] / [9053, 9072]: 0.06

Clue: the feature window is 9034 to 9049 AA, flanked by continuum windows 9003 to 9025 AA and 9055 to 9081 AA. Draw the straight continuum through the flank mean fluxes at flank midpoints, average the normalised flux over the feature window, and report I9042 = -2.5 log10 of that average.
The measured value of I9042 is 0.02 mag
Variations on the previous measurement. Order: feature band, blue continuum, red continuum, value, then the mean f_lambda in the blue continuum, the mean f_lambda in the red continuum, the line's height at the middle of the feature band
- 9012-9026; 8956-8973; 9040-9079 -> 0.04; 25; 25.1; 25.1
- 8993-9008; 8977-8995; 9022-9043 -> 0.01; 25.8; 24.6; 25.4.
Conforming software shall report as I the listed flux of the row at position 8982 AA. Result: 25.9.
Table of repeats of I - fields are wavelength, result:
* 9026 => 25.4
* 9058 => 24.9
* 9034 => 25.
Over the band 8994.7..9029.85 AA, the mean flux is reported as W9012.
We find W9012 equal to 24.9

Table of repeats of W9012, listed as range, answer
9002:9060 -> 24.9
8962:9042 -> 25.2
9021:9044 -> 24.5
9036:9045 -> 23.7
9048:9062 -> 25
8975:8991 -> 26.2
